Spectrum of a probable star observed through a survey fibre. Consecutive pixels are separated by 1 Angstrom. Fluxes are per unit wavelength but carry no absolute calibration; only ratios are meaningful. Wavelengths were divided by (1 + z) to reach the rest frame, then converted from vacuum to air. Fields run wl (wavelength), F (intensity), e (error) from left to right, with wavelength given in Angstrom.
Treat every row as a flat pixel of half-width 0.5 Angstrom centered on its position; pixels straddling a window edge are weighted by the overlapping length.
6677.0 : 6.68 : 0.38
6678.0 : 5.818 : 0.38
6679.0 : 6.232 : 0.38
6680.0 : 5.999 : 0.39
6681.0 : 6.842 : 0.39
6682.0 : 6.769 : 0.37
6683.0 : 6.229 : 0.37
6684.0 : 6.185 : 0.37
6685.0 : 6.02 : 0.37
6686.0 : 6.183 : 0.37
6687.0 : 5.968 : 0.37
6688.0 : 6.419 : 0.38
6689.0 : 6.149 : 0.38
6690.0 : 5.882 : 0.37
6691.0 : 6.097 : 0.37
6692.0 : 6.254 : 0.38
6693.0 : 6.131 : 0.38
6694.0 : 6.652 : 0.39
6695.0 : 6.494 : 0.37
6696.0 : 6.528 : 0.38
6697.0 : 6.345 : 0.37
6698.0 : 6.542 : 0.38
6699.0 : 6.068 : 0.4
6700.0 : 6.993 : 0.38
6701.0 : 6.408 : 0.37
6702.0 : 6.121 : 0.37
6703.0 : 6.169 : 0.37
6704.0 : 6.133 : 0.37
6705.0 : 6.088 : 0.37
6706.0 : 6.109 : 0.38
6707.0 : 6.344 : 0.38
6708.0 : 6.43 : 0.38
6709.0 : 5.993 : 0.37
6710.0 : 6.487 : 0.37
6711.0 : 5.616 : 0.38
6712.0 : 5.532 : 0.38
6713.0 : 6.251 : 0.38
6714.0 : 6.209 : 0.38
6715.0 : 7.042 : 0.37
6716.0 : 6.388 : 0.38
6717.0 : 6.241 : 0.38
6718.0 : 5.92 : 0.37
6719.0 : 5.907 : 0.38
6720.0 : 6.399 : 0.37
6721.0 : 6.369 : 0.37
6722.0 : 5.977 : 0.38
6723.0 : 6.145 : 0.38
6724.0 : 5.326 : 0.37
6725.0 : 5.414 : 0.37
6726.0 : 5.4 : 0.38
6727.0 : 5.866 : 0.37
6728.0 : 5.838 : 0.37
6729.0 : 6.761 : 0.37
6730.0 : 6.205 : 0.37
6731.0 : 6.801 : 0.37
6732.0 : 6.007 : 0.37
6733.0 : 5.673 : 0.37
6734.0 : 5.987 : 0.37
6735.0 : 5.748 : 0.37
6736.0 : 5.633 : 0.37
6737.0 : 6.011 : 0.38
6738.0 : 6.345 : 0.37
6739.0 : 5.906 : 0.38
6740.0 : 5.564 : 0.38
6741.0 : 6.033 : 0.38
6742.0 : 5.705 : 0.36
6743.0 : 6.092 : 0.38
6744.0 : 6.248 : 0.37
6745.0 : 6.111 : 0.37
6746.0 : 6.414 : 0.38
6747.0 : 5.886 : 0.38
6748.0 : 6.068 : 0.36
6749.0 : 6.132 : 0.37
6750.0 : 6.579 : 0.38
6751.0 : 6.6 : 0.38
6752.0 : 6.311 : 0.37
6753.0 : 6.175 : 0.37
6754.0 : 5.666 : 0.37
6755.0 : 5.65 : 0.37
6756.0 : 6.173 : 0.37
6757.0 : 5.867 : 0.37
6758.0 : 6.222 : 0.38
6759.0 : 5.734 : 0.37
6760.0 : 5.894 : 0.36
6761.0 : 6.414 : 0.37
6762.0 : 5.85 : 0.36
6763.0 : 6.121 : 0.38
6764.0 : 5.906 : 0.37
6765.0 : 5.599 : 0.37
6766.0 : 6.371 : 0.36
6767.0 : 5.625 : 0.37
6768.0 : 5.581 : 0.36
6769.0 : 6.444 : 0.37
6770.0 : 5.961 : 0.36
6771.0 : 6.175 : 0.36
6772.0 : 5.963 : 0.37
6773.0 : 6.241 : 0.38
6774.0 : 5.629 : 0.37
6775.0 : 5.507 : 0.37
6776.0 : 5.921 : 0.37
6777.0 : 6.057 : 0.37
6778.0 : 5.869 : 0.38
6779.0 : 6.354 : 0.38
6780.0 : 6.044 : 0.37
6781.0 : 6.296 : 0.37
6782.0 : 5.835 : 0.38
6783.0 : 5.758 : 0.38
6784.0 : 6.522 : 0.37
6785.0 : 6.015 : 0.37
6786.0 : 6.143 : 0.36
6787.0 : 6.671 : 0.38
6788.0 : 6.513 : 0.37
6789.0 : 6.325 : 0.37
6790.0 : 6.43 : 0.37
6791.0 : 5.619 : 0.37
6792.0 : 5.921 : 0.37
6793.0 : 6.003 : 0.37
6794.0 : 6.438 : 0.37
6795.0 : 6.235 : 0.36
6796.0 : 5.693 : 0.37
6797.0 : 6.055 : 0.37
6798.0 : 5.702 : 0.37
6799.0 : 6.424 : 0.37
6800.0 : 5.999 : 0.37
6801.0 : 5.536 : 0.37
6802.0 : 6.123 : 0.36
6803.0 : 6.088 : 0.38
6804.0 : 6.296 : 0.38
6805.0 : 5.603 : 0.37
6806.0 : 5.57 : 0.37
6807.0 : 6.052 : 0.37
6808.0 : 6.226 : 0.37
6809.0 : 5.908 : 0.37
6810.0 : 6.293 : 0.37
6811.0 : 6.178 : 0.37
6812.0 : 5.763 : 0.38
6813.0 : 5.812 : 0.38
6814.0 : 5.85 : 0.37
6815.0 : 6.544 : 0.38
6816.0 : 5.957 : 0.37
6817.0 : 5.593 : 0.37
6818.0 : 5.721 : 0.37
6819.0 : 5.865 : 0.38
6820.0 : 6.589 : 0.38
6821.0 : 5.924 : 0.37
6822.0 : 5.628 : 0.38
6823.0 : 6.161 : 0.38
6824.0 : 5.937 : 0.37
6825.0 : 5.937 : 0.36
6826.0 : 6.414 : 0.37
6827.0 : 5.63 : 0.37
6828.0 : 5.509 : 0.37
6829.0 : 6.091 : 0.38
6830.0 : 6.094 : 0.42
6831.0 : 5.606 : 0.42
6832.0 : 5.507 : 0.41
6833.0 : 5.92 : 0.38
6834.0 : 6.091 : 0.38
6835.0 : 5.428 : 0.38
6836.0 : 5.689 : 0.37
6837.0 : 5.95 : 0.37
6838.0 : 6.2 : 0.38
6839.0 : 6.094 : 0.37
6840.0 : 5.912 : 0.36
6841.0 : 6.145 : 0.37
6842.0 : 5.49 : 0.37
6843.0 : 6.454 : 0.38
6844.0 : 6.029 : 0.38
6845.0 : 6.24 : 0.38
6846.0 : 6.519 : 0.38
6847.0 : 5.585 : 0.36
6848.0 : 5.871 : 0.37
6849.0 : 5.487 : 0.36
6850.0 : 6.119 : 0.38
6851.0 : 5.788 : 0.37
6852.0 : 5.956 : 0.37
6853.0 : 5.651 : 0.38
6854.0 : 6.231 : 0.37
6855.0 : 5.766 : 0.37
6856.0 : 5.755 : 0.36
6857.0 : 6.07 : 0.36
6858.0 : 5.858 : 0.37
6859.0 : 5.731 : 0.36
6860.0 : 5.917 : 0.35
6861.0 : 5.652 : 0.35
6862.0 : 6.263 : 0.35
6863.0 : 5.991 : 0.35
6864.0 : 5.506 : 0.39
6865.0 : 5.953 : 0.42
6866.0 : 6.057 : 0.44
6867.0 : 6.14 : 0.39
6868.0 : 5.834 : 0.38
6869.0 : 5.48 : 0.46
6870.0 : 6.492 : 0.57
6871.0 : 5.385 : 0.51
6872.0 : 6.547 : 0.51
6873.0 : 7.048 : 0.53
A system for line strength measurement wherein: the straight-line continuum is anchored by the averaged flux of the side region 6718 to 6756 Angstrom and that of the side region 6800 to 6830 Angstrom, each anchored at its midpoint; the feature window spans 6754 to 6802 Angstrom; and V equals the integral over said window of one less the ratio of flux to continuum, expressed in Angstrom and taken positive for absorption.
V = -0.3 Angstrom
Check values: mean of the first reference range 6.03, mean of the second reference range 5.96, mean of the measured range 6.02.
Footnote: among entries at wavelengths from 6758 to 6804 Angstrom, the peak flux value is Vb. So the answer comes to 6.671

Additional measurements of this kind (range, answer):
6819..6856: 6.589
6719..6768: 6.801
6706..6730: 7.042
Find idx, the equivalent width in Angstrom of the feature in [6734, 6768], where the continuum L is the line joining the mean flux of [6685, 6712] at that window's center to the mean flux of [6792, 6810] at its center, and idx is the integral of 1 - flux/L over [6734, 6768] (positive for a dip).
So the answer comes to 0.6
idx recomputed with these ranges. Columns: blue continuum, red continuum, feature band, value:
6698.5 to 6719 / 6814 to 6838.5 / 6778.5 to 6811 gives -0.5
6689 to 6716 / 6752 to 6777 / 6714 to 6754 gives 0.2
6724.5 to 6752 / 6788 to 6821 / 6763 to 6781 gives 0.2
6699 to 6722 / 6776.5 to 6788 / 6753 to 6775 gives 0.8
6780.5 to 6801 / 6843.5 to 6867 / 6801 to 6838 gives 0.6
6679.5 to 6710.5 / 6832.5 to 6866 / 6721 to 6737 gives 0.7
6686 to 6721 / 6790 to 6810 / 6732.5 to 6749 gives 0.5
